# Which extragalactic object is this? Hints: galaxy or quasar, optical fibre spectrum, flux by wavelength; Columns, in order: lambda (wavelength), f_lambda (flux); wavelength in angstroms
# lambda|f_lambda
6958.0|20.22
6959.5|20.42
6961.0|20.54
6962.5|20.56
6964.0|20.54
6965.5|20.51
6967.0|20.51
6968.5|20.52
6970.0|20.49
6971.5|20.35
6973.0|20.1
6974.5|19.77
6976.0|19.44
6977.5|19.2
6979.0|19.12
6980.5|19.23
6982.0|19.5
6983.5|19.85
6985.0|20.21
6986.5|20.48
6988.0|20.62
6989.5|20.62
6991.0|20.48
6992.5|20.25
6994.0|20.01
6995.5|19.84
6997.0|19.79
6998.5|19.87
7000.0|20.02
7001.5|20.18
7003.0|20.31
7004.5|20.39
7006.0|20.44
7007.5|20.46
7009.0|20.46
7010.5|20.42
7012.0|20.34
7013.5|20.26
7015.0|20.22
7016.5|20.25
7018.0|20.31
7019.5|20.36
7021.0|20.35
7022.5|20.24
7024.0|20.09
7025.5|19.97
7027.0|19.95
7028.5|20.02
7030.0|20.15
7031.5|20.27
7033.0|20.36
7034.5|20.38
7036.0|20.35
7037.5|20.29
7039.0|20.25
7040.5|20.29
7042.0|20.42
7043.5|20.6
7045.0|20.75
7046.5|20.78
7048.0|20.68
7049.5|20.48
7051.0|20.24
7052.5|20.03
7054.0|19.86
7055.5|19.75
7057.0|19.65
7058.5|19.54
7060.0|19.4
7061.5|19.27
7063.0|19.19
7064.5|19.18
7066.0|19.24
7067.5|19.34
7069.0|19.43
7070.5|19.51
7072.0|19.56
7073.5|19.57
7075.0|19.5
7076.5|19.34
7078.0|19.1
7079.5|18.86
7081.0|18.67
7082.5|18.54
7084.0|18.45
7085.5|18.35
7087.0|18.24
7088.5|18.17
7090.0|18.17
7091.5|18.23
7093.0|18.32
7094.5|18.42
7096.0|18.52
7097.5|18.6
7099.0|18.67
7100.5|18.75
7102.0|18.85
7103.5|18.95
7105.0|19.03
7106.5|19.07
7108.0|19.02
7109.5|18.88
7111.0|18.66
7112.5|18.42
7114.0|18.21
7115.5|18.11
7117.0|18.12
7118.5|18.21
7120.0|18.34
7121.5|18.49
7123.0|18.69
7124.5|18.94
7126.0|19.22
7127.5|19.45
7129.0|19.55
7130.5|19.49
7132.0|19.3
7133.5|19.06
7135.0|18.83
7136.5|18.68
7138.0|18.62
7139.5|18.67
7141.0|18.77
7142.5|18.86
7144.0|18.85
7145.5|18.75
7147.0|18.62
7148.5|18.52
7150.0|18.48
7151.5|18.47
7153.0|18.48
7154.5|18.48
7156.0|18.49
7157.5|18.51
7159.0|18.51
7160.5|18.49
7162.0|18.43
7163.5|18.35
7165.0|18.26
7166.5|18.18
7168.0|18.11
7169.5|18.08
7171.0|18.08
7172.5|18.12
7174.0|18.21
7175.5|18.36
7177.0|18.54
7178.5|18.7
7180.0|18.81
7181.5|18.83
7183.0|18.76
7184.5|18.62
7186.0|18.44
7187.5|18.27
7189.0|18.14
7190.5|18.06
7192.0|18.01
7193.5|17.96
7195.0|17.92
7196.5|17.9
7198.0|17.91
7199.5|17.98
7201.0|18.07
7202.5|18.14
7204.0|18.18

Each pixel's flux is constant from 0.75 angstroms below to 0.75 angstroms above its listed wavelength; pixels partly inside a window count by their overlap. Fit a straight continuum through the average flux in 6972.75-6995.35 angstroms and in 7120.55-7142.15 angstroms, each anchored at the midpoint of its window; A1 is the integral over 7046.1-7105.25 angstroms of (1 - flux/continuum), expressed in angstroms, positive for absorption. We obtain 0.6 angstroms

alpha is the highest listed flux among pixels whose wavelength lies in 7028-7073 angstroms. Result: 20.78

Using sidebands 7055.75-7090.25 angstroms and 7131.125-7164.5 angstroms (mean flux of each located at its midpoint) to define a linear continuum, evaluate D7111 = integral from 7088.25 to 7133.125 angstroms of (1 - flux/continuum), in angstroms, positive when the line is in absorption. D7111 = 0.4 angstroms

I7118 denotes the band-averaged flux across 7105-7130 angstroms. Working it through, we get 18.7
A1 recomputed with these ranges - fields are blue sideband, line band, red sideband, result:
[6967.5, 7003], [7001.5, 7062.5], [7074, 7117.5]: -2.5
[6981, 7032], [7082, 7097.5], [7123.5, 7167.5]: 0.8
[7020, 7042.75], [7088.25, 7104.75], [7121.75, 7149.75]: 0.7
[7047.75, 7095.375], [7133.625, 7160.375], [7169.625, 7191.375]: 0.0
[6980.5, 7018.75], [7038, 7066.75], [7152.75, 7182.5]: -0.5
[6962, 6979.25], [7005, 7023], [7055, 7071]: -0.5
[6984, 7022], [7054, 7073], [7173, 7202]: 0.2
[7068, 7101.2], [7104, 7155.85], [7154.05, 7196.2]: -0.5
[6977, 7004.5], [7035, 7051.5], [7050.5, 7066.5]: -0.7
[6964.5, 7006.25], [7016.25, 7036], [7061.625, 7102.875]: -0.7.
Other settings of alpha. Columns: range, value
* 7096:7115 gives 19.07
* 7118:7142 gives 19.55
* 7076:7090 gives 19.34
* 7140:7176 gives 18.86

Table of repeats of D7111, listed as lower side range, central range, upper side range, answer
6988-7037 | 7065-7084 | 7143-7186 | 0.32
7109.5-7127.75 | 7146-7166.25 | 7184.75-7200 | -0.17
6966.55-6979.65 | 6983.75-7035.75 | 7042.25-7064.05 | -0.71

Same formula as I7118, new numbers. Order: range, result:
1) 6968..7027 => 20.1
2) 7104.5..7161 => 18.7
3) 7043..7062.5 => 20.1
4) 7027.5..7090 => 19.6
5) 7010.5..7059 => 20.2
